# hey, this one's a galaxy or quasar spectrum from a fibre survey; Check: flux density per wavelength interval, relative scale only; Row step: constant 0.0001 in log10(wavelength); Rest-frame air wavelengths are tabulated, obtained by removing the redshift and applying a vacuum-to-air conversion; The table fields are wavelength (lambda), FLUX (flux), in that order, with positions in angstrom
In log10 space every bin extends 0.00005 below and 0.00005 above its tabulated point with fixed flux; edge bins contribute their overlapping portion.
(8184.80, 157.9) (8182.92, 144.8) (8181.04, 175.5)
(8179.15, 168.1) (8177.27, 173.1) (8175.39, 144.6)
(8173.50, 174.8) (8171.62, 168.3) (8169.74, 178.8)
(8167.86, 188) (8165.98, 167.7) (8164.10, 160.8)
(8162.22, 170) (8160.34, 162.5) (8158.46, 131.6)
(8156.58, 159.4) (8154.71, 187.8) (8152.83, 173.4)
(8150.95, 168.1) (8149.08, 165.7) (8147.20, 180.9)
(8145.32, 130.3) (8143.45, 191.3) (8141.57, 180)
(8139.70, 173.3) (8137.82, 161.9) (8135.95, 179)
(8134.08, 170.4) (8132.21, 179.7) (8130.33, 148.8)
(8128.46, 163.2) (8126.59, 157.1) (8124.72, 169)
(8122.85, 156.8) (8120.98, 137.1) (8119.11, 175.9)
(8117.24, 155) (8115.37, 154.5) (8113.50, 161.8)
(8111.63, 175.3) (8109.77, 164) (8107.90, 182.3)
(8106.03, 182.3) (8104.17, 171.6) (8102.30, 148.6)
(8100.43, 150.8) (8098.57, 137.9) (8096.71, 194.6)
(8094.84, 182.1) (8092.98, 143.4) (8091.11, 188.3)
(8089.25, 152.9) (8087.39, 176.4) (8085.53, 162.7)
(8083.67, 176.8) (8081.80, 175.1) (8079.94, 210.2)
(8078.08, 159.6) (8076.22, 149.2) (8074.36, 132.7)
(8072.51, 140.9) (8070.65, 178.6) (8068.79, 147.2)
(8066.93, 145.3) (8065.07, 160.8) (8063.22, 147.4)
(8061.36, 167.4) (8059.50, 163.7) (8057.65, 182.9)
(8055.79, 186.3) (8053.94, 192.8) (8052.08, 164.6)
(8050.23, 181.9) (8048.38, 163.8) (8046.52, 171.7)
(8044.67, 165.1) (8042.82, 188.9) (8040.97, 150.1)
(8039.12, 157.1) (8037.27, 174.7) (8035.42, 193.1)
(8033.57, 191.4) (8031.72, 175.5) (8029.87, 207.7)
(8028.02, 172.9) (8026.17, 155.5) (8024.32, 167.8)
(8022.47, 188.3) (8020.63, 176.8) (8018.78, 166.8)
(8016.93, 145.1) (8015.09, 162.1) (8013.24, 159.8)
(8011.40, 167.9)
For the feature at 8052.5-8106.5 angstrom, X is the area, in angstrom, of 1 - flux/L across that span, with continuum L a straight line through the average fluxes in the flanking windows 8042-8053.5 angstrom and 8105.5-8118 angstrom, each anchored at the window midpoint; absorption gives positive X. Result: 1.5 angstrom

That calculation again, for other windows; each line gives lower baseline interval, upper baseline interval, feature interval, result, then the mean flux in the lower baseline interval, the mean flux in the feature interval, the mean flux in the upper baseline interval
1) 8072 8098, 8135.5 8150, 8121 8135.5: 0.6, 168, 162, 170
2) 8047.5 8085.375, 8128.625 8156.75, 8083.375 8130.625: 1.1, 166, 164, 170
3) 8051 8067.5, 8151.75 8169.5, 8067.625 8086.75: 0.6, 169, 163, 167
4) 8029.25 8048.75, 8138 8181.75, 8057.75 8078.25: 2.3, 176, 155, 168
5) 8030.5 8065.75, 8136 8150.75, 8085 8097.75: 0.0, 173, 172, 170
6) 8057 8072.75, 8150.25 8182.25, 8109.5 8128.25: 0.4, 160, 161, 168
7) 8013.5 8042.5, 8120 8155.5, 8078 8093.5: -0.3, 172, 173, 167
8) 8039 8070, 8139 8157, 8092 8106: 0.5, 167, 163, 171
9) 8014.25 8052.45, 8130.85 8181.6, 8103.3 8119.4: 0.1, 173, 169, 169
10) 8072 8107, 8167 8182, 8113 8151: 0.8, 165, 165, 171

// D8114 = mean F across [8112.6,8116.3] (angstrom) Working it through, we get 158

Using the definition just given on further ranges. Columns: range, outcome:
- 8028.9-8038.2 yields 188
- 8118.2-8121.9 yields 156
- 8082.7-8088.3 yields 172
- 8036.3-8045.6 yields 167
